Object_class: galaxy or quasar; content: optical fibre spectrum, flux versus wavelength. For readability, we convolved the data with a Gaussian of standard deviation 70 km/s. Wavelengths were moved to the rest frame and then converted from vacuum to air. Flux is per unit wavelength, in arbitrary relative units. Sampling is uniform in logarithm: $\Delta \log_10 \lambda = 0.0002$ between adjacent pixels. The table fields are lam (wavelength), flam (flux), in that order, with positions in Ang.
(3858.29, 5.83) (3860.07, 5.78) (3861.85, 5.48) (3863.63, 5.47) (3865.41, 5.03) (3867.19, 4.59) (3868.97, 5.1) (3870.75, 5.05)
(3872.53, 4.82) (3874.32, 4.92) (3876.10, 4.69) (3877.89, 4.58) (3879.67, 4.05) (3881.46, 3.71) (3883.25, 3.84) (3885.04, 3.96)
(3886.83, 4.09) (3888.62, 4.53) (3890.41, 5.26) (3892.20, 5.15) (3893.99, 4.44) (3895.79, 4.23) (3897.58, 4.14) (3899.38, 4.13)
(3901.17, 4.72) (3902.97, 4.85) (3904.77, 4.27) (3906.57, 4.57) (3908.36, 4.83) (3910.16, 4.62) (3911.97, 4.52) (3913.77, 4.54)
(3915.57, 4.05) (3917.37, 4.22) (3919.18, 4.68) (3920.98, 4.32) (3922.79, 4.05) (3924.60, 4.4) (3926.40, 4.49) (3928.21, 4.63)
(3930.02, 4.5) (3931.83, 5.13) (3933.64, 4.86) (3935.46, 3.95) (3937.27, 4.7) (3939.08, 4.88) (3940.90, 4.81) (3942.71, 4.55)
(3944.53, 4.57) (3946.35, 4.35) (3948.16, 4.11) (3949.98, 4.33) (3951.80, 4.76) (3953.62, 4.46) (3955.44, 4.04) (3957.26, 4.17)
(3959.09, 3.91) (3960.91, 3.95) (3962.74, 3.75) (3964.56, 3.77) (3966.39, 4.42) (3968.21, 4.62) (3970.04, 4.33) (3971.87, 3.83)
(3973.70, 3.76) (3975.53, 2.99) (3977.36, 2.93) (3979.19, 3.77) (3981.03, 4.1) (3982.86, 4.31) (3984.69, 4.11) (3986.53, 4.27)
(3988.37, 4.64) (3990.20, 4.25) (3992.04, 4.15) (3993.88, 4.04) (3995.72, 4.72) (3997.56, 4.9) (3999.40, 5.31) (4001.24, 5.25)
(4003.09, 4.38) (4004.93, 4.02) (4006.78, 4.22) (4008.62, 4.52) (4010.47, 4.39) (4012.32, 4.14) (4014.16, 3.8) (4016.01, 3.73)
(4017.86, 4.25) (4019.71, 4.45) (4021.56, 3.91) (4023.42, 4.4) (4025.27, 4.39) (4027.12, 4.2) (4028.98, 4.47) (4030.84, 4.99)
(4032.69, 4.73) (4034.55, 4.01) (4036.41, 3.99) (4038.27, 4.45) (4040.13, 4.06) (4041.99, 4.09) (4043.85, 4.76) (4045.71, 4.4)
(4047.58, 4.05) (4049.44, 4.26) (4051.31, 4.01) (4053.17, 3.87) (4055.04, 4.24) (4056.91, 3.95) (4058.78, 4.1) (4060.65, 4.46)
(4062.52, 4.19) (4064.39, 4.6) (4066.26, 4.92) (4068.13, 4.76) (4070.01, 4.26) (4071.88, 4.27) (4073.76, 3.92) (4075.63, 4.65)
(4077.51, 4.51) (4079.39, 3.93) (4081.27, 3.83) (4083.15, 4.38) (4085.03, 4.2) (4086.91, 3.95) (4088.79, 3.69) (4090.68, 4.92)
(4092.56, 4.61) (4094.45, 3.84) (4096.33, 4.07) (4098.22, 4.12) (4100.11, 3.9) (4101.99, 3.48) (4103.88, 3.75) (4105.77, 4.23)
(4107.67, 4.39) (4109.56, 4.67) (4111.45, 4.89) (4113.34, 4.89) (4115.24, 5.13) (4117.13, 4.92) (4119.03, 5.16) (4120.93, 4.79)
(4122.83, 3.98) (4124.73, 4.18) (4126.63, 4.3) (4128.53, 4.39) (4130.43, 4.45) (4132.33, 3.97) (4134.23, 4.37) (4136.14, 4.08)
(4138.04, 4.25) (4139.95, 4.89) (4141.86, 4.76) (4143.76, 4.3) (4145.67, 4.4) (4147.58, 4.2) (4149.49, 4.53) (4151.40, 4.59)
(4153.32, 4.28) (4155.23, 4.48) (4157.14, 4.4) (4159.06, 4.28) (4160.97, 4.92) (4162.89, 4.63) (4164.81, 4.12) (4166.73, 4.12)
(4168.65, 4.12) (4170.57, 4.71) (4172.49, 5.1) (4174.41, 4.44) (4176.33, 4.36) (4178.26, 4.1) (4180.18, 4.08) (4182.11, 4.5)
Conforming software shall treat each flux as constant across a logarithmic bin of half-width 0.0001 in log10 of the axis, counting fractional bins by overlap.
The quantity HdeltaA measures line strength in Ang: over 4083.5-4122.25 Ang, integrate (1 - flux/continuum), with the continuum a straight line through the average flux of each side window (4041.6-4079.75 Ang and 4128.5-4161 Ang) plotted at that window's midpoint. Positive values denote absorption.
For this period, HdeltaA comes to -0.2 Ang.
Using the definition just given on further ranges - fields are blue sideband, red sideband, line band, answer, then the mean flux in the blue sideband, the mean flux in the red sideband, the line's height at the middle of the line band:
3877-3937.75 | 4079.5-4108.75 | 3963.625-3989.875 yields 1.9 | 4.44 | 4.09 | 4.31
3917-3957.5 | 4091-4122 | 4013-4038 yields 1.1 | 4.48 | 4.44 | 4.46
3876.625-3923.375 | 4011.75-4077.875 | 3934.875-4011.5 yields 1.3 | 4.4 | 4.28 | 4.34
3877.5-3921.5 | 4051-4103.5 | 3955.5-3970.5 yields 0.8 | 4.41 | 4.2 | 4.34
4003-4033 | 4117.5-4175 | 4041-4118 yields 1.2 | 4.28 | 4.44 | 4.36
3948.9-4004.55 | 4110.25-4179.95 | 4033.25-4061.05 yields 0.9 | 4.21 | 4.48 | 4.32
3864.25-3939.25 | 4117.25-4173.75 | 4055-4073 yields 0.4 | 4.53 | 4.45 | 4.47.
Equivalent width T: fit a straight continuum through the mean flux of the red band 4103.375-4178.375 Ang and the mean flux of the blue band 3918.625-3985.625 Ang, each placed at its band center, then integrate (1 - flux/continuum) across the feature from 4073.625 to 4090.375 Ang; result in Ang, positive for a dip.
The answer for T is 0.9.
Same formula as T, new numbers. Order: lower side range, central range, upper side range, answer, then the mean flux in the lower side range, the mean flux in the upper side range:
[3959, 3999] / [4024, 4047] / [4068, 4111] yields -1.3 Ang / 4.09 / 4.19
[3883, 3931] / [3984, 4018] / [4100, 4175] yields 0.6 Ang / 4.46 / 4.44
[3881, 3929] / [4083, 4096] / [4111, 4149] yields 0.8 Ang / 4.42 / 4.51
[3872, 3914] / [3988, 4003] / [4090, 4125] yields -0.7 Ang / 4.47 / 4.42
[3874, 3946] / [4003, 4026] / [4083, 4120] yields 1.2 Ang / 4.48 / 4.36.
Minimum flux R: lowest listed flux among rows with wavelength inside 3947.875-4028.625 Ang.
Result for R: 2.93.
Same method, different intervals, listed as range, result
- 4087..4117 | 3.48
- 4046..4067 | 3.87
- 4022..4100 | 3.69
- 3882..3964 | 3.75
